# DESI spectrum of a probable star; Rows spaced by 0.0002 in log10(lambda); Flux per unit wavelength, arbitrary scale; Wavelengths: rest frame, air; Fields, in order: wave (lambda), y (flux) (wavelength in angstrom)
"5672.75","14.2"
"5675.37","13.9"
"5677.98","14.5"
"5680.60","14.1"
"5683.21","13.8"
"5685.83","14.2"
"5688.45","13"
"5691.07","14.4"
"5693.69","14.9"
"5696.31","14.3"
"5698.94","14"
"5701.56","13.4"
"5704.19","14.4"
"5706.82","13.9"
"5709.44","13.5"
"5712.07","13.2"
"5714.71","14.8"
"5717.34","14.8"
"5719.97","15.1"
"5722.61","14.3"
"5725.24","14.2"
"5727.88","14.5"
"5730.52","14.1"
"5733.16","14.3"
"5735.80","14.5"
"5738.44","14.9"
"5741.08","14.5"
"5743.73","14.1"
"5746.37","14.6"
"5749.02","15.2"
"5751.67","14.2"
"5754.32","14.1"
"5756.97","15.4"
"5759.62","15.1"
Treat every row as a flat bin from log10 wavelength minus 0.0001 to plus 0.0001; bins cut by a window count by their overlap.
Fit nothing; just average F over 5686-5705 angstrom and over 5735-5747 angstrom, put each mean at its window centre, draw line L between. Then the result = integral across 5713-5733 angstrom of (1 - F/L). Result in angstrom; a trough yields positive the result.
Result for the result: -0.23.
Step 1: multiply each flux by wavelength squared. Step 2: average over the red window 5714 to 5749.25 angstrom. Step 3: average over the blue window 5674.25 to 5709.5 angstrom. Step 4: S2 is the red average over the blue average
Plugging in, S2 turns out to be 1.1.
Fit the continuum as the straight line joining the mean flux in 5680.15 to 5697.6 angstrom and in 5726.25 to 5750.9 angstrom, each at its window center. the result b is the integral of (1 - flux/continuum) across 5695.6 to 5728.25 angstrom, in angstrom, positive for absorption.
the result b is 0.3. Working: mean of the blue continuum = 14.1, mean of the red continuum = 14.5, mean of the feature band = 14.2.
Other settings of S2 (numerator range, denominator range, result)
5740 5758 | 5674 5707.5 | 1.06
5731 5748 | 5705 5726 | 1.03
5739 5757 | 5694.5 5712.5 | 1.06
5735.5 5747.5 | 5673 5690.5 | 1.06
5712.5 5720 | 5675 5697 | 1.05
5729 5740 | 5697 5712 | 1.06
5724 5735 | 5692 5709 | 1.02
